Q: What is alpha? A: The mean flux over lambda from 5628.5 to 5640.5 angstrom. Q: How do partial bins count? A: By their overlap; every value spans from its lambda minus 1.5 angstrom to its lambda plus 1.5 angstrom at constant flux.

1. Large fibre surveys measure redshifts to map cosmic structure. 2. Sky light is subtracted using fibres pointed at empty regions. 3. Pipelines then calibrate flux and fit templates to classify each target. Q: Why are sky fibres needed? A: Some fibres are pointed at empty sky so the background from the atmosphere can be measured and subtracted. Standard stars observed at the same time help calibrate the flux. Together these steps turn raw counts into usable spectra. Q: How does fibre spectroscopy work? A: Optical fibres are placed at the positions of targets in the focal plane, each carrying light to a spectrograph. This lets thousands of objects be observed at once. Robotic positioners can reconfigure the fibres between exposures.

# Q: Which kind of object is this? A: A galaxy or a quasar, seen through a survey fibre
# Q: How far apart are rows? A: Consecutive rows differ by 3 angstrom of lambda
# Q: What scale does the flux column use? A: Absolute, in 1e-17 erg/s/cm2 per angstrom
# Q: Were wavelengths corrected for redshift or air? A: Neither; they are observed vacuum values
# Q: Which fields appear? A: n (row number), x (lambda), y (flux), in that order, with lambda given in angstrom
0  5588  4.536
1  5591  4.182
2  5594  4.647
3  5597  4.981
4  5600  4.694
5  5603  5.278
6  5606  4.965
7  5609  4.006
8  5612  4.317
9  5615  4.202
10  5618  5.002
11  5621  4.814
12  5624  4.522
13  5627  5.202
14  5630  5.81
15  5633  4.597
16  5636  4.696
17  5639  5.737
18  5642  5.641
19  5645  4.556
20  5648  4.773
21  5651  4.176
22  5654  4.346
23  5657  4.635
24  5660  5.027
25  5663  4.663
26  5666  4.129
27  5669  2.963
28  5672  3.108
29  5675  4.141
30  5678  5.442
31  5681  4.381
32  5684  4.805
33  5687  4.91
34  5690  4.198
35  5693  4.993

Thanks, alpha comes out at 5.21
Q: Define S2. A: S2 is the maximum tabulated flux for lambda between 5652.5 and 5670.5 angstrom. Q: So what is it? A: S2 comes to 5.027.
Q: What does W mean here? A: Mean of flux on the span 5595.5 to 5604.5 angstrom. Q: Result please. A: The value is 4.98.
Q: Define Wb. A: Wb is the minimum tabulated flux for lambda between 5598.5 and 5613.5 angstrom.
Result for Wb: 4.006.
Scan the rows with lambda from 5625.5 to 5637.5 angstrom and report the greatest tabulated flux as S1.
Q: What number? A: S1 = 5.81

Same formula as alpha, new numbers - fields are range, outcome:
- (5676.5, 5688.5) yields 4.88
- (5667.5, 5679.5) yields 3.91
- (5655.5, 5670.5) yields 4.28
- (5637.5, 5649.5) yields 5.18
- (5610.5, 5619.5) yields 4.51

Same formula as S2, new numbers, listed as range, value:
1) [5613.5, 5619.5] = 5.002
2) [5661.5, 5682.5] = 5.442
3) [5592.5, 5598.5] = 4.981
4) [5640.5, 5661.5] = 5.641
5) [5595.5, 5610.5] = 5.278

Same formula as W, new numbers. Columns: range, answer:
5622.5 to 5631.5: 5.18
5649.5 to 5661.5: 4.55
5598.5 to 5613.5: 4.65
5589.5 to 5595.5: 4.41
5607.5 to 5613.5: 4.16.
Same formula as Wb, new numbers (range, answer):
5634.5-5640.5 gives 4.696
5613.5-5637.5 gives 4.202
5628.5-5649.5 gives 4.556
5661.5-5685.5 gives 2.963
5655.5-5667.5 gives 4.129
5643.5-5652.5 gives 4.176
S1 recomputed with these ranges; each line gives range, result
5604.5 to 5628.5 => 5.202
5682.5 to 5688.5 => 4.91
